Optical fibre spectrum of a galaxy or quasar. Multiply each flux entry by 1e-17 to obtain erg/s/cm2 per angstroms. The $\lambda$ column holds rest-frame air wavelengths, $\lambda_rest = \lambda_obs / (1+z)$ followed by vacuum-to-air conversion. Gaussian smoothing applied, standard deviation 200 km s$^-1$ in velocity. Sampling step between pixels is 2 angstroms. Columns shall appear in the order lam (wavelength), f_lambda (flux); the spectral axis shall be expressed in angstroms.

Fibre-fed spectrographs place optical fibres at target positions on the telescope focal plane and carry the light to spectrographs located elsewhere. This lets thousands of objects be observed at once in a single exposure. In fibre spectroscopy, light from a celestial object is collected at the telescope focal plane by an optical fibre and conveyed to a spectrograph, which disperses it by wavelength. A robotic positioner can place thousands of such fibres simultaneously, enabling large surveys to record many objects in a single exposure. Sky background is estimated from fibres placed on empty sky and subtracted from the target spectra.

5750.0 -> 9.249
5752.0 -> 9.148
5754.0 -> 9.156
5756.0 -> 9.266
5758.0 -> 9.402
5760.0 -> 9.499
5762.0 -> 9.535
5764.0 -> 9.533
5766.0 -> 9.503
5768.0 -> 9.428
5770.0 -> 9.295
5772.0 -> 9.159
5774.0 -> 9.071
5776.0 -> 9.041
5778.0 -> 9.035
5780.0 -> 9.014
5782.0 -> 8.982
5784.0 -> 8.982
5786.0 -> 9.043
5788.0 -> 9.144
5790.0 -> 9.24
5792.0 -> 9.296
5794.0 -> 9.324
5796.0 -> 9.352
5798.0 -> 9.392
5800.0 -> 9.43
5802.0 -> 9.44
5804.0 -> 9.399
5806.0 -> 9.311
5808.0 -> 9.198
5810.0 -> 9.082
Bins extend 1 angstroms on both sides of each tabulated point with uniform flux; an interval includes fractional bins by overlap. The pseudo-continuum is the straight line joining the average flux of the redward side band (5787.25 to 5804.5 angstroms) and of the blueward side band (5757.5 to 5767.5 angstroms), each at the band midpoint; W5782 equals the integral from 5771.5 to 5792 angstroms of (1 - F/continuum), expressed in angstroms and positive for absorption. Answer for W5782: 0.7 angstroms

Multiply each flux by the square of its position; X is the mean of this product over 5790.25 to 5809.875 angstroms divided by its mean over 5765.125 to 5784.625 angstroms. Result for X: 1.03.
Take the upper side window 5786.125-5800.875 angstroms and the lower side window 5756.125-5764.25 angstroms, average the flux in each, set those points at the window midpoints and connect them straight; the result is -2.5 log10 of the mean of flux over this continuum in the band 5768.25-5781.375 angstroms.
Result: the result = 0.032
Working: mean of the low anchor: 9.46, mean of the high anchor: 9.29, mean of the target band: 9.12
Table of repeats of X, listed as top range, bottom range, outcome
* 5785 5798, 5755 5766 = 0.99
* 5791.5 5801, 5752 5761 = 1.02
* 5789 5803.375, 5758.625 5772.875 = 1.00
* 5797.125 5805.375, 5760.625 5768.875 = 1.00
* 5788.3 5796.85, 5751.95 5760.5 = 1.01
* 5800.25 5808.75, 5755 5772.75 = 1.01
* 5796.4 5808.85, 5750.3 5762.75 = 1.02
